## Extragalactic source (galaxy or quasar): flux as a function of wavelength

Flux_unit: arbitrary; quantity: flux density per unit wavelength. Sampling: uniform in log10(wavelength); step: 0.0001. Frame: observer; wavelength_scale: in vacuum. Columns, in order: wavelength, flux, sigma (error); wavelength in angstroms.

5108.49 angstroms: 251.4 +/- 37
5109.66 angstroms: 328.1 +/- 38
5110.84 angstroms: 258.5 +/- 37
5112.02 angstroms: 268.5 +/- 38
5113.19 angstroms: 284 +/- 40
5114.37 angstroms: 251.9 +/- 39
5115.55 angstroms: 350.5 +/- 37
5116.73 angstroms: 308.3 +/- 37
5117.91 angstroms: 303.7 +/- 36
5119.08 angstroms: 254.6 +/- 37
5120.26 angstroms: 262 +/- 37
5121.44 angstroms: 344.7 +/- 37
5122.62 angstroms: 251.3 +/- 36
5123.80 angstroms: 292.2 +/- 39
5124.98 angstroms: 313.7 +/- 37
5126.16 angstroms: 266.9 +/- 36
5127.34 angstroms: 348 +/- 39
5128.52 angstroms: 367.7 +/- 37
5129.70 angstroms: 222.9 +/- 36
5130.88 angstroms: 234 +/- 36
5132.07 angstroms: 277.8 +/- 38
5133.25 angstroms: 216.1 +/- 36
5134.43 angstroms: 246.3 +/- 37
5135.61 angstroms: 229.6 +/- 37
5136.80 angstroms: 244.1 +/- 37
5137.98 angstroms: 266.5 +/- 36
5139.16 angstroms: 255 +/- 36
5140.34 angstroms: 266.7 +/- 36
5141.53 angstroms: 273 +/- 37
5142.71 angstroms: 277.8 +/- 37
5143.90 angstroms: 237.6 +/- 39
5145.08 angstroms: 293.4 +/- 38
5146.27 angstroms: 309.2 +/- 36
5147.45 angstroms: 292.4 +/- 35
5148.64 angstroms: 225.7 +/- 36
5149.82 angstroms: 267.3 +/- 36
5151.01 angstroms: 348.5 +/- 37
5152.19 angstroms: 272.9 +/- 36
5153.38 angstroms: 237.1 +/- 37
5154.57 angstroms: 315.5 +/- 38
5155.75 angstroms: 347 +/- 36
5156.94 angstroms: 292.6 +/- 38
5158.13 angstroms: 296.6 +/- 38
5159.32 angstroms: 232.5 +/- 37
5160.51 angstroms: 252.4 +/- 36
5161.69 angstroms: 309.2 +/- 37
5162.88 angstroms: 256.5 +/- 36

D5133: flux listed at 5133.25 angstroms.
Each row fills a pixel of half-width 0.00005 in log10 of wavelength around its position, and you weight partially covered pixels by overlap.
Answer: 216.1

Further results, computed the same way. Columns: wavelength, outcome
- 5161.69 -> 309.2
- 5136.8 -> 244.1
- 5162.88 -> 256.5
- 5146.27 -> 309.2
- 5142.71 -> 277.8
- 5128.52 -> 367.7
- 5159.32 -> 232.5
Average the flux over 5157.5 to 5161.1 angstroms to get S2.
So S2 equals 261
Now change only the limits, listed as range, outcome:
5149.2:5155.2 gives 289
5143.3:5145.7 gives 265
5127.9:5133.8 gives 264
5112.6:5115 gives 270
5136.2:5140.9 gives 258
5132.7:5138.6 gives 241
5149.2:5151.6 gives 307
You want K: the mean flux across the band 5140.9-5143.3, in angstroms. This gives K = 275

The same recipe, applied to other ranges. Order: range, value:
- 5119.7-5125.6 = 293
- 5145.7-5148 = 302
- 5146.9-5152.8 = 281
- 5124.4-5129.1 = 324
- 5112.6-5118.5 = 300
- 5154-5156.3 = 332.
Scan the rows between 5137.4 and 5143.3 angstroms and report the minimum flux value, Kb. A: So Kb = 255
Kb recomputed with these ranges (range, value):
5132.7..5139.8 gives 216.1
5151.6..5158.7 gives 237.1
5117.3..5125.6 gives 251.3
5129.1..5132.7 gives 222.9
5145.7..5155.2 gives 225.7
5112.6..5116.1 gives 251.9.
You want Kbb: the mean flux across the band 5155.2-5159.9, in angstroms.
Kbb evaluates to 291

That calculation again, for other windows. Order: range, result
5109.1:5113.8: 284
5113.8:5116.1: 300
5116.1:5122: 295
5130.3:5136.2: 241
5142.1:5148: 282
